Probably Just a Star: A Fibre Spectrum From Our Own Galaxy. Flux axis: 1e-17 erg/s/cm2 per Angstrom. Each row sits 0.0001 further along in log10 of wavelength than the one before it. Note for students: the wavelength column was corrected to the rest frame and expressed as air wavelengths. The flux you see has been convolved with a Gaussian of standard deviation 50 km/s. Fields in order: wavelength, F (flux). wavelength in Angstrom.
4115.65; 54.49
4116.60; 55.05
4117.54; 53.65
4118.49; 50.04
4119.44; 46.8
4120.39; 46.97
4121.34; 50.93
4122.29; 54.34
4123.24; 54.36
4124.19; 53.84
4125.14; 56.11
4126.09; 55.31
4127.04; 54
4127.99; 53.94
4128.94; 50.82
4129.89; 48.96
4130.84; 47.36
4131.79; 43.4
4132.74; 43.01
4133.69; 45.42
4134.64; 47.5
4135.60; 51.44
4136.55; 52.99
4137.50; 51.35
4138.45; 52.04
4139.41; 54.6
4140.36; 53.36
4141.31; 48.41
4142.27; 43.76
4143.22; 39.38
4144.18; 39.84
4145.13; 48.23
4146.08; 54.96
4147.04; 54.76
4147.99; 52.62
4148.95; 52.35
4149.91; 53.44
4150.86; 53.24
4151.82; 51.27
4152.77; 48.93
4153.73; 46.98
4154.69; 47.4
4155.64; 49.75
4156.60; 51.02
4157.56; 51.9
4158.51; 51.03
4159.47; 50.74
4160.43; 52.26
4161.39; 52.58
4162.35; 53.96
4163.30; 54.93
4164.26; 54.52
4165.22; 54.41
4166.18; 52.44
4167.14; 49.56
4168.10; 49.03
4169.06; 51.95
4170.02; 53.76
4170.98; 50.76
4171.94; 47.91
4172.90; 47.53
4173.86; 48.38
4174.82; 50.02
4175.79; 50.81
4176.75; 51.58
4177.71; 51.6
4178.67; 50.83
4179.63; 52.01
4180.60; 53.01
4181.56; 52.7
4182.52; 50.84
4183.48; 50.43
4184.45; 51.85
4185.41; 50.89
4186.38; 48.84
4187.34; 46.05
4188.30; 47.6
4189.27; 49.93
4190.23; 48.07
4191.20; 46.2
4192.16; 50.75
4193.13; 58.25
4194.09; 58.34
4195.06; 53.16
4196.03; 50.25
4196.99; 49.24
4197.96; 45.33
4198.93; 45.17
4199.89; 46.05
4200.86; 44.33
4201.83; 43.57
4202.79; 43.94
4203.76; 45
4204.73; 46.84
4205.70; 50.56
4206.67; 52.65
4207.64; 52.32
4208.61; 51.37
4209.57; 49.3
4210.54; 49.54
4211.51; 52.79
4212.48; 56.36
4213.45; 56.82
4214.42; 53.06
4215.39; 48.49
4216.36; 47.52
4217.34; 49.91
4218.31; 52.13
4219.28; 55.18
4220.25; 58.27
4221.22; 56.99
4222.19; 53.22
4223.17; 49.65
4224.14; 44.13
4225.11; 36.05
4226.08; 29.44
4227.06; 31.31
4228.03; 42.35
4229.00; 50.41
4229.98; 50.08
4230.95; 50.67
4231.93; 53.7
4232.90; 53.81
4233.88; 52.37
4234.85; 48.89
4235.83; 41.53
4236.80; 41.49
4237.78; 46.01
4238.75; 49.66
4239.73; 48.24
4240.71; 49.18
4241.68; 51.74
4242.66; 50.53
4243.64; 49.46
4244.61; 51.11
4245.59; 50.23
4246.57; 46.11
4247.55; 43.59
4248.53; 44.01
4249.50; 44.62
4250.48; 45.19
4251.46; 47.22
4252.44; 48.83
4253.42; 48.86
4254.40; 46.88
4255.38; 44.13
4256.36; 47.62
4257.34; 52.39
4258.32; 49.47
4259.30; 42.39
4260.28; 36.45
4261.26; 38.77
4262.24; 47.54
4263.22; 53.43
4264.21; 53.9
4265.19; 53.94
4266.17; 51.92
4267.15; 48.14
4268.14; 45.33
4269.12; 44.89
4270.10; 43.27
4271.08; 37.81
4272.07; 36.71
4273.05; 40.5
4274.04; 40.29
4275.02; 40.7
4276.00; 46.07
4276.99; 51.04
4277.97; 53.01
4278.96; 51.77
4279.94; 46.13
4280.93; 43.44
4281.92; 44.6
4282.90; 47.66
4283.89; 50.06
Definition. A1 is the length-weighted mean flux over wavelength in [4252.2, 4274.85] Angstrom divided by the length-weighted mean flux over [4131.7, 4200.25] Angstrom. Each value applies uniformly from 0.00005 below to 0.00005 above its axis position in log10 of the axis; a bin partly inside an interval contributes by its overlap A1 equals 0.91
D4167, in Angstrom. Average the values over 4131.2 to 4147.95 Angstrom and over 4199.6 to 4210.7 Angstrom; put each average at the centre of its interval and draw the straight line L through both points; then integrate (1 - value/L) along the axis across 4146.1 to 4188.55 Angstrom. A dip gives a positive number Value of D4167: -2.5 Angstrom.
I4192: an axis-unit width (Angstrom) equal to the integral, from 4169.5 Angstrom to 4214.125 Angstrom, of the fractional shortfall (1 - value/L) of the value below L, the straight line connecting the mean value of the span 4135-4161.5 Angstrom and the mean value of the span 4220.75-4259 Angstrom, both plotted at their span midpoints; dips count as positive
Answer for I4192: -1.2 Angstrom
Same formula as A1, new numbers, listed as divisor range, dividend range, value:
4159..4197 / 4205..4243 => 0.96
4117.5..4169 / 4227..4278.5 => 0.93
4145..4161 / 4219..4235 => 0.93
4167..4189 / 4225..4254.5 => 0.93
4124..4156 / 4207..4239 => 0.98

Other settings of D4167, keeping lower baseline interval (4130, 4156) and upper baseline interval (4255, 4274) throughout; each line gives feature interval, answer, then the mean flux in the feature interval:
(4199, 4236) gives -1.4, 48.7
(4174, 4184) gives -0.7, 51.3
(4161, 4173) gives -0.9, 51.9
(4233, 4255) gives -0.7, 47.6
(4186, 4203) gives -0.4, 48.7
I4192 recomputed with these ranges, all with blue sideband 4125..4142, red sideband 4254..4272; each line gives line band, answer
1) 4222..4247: 0.16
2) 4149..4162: -0.32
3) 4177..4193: -0.50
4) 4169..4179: -0.26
